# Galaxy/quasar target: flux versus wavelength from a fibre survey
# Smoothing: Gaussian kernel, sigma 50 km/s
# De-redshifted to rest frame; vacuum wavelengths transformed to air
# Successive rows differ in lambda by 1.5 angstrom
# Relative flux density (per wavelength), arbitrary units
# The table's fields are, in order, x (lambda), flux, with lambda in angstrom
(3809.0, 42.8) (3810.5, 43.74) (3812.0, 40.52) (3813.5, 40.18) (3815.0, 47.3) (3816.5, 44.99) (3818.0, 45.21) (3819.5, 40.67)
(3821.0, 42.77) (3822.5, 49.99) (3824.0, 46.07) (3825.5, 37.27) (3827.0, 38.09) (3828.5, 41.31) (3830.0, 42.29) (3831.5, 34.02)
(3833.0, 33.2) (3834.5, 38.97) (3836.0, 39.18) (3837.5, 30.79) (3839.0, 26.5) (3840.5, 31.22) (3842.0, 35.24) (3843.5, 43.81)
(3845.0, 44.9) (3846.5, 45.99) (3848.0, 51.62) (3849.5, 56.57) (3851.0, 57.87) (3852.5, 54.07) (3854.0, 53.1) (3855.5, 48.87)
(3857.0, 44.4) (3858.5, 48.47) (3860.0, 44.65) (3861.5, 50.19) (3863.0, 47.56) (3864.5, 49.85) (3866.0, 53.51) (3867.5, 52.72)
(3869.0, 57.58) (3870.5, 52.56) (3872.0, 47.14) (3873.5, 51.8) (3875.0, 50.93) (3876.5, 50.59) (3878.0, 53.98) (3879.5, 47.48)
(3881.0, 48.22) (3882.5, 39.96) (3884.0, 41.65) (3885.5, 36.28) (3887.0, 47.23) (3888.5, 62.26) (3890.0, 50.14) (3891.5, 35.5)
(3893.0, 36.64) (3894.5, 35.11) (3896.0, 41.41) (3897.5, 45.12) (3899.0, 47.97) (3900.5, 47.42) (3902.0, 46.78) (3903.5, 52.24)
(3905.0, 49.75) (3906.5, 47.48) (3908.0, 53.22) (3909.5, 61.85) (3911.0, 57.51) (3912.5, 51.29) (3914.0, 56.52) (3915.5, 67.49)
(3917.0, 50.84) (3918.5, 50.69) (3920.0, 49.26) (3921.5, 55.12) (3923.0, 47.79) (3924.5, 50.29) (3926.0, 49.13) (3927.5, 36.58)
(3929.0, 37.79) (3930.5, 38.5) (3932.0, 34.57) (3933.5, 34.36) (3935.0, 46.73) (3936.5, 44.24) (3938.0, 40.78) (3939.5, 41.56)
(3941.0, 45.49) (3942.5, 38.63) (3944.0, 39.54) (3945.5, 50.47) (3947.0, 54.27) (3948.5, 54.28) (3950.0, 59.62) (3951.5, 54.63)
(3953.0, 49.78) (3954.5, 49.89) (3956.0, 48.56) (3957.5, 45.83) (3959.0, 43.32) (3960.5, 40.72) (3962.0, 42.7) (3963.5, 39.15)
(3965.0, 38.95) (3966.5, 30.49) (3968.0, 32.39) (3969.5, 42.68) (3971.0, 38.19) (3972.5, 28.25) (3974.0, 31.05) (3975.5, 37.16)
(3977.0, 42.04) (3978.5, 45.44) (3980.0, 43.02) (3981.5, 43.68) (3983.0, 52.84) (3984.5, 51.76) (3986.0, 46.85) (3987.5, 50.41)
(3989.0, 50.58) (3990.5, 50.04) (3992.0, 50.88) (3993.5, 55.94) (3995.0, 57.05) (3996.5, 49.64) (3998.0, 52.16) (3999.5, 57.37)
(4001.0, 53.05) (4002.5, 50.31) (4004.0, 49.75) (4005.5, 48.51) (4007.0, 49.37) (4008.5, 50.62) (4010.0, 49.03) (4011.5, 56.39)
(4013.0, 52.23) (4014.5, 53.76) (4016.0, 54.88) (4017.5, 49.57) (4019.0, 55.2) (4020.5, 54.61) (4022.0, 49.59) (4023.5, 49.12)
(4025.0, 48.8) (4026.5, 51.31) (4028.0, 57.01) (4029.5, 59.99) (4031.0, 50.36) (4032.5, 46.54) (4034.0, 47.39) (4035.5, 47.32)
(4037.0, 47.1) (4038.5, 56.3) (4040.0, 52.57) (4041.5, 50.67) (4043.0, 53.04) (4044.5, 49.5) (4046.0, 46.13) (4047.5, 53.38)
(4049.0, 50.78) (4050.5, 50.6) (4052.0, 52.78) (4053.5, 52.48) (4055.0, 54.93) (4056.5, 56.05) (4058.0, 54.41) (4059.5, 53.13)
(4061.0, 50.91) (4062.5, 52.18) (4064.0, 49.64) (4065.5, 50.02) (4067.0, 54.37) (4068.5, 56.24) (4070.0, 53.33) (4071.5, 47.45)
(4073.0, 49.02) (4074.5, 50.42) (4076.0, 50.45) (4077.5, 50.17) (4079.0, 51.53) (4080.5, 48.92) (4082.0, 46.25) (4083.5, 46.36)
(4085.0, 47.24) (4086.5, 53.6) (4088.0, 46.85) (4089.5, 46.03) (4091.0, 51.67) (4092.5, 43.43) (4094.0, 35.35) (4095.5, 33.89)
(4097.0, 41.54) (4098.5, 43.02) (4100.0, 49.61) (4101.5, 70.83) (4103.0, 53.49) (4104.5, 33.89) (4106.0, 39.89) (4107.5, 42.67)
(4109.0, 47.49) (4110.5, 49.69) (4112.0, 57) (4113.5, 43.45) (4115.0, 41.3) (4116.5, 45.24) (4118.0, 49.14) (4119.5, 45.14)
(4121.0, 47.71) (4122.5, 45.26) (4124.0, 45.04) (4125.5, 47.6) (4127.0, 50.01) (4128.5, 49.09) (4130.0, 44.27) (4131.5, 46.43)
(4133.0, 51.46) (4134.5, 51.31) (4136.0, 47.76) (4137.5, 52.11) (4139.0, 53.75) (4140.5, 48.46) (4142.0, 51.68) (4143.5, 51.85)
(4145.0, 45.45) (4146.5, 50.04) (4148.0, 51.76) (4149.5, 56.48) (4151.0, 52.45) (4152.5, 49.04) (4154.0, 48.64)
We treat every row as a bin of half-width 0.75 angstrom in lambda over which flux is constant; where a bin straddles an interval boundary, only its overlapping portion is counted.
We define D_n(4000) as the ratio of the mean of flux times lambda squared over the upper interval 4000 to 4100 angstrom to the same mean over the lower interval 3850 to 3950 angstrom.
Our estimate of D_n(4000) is 1.1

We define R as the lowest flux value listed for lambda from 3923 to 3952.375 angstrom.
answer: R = 34.36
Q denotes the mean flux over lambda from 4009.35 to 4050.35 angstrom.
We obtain 51.6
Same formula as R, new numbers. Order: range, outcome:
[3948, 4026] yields 28.25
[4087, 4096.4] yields 33.89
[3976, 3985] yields 42.04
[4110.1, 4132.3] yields 41.3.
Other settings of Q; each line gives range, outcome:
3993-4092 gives 51.4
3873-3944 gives 46.8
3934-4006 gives 46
